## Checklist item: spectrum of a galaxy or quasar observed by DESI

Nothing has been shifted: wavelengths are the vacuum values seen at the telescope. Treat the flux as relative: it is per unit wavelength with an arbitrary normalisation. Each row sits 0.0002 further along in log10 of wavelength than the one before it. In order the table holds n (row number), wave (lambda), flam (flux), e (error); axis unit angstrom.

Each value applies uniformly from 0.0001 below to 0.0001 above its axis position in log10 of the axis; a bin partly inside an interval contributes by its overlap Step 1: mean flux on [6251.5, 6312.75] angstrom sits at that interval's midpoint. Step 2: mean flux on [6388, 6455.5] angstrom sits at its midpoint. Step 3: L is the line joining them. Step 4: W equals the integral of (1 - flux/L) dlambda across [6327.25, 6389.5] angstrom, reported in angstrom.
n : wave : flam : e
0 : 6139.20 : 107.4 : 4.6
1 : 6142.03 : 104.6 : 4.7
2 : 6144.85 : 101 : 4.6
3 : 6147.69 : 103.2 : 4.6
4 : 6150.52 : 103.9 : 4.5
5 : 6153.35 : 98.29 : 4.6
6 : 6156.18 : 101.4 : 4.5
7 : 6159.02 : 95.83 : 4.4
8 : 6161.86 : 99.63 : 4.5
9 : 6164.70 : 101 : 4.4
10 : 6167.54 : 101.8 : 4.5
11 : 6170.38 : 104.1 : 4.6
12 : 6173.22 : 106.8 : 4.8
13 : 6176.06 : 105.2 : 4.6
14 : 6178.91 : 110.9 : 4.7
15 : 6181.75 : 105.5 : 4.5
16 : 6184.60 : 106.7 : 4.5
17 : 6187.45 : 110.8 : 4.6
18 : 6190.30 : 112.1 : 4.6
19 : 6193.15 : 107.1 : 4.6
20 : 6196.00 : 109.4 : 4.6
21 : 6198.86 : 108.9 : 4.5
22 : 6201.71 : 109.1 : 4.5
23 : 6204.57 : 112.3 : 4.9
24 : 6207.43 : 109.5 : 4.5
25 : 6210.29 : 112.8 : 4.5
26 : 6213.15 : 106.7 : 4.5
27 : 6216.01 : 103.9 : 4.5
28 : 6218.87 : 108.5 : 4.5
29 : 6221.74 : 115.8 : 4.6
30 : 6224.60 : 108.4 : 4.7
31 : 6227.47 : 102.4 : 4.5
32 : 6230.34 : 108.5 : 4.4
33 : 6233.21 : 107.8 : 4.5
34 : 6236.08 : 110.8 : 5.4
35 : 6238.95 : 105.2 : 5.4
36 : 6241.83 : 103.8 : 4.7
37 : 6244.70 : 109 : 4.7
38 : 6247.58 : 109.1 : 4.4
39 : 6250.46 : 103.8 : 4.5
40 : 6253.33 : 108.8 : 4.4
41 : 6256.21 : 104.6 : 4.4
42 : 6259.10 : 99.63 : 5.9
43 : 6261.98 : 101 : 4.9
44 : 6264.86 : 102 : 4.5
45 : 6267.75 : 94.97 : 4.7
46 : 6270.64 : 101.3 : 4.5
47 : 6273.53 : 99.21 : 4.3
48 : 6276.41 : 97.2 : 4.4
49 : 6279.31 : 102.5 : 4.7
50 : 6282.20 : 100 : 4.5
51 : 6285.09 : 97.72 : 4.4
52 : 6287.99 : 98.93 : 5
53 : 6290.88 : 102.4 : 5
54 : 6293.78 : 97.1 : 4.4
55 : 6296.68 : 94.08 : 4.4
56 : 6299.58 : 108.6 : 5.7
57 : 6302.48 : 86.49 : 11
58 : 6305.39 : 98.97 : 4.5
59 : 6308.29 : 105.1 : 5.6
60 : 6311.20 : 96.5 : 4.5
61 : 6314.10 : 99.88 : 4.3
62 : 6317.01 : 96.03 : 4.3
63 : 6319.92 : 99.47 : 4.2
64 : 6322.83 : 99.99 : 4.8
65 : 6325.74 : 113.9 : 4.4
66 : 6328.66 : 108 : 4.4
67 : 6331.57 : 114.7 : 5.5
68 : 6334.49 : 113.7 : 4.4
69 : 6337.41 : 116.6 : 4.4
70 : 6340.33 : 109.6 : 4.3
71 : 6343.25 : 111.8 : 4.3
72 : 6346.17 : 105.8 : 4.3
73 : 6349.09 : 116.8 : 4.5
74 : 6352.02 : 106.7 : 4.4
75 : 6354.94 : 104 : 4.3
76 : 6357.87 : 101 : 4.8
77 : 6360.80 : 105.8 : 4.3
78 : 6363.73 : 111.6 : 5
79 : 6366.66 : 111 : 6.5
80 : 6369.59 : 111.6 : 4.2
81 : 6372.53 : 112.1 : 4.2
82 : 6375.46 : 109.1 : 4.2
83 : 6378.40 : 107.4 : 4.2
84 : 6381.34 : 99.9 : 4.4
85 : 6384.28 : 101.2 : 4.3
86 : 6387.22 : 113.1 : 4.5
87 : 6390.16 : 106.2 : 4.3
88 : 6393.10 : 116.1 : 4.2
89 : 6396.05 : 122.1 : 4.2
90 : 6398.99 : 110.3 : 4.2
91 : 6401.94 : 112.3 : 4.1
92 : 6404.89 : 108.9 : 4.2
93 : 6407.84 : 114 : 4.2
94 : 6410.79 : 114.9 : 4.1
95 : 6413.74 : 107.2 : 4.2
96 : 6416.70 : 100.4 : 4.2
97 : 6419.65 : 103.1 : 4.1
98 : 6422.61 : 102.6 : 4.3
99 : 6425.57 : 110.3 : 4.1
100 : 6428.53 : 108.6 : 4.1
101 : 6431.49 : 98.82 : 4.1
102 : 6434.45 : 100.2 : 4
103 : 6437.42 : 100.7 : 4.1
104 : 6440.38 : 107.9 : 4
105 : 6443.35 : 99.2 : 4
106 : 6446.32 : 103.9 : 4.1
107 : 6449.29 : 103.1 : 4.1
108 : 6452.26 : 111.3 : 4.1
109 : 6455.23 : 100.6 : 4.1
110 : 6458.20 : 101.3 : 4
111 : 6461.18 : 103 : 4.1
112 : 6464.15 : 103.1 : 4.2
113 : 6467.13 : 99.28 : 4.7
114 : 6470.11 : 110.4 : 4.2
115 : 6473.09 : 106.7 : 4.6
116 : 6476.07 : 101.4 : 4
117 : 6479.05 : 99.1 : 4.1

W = -3.1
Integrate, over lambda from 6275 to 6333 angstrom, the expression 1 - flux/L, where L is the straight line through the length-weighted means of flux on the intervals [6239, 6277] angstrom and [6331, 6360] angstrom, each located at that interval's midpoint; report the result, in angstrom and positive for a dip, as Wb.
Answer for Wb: 3.08 angstrom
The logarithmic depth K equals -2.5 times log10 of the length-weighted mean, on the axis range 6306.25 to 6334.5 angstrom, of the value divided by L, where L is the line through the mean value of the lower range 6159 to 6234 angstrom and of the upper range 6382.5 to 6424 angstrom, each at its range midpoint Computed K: 0.04 mag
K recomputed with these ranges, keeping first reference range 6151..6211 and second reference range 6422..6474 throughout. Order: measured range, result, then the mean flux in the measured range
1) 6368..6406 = -0.057 mag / 110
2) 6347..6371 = -0.039 mag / 108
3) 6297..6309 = 0.066 mag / 98.9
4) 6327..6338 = -0.081 mag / 113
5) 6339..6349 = -0.055 mag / 110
